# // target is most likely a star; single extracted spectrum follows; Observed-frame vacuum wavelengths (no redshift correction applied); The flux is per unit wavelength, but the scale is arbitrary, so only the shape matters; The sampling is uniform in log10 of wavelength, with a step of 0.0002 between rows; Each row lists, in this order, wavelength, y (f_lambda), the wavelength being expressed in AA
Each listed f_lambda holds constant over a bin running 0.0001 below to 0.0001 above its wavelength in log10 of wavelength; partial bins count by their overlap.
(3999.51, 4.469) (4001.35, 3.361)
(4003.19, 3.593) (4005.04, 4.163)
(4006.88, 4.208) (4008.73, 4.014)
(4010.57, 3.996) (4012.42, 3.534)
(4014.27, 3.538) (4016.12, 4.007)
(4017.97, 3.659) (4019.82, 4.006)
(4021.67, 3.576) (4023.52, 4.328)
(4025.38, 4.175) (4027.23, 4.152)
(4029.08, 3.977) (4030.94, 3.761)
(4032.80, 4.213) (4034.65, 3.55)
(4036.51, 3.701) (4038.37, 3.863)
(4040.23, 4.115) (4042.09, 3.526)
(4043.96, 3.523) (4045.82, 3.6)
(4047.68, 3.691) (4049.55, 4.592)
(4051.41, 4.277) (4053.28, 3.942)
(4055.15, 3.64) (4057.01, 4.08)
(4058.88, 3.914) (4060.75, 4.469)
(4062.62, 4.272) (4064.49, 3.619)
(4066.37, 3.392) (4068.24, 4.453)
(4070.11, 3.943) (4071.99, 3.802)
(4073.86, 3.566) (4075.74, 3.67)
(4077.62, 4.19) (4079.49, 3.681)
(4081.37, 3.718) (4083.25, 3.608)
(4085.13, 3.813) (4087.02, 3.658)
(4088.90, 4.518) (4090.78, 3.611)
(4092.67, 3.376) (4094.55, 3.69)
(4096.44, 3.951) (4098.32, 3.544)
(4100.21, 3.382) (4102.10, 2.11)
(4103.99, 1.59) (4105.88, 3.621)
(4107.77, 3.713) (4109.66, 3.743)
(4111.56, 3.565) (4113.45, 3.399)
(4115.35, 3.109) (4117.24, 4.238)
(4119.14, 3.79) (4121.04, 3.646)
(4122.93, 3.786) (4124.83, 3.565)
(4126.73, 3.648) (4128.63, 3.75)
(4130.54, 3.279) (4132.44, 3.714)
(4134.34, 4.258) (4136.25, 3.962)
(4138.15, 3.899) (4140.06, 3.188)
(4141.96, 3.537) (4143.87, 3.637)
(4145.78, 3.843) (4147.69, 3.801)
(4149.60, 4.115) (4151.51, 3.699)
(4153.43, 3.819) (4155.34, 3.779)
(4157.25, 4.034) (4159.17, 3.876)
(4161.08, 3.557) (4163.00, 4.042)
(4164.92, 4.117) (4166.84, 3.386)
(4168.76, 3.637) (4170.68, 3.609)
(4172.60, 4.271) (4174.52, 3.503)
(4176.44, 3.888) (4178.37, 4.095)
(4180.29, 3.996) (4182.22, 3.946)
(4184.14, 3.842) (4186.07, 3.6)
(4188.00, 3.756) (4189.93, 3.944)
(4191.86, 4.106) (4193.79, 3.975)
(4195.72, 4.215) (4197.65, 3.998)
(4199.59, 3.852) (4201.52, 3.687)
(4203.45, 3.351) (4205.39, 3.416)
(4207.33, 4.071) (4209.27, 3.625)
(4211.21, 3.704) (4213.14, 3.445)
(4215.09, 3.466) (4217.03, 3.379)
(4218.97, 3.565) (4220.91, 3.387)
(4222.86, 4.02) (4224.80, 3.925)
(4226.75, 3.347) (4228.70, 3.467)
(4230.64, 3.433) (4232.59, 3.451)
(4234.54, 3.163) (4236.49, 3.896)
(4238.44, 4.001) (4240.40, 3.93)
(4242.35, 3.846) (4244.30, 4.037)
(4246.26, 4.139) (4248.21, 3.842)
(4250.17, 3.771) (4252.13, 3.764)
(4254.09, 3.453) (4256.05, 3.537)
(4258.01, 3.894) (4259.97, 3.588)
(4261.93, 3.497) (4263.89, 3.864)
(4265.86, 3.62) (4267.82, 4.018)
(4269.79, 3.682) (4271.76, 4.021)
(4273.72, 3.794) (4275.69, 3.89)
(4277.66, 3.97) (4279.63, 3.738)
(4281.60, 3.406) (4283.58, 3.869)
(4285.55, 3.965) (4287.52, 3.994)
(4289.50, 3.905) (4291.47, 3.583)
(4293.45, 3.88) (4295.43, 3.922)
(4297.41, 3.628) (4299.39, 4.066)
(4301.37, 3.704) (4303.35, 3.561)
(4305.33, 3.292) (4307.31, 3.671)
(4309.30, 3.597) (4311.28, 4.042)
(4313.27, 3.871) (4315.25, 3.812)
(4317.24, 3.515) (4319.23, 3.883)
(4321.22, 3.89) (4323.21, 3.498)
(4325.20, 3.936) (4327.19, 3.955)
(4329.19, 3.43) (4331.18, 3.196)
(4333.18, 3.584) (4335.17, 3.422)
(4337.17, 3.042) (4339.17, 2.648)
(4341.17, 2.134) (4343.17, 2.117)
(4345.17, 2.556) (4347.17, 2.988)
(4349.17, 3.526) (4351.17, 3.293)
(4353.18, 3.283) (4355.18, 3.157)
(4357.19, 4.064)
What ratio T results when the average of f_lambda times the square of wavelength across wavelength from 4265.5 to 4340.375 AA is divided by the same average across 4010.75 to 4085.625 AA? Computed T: 1.07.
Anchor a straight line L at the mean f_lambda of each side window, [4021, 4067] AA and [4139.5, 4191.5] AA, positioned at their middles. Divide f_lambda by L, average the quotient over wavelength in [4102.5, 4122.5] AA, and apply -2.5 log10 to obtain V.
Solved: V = 0.13 mag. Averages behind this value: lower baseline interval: 3.92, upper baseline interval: 3.81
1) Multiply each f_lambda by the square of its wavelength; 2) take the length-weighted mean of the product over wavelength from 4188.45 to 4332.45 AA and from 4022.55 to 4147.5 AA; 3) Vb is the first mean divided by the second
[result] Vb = 1.09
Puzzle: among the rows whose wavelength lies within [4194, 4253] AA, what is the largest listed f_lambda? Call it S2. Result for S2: 4.215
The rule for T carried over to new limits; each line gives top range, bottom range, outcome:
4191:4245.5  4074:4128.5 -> 1.10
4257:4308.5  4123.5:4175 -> 1.07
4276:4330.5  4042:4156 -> 1.12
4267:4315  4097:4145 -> 1.17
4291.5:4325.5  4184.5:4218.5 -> 1.05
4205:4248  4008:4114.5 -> 1.06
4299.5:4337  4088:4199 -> 1.07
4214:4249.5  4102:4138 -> 1.10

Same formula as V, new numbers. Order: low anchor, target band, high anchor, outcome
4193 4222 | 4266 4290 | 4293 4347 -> -0.09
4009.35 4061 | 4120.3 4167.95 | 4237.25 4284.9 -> 0.03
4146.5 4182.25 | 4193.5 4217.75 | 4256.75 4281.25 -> 0.04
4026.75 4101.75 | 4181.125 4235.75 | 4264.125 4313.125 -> 0.03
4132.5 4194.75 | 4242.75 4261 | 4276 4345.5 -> -0.03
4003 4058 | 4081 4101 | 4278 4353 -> 0.03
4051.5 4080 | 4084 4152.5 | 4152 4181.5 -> 0.08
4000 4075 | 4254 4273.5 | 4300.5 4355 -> -0.07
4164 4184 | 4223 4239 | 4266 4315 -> 0.06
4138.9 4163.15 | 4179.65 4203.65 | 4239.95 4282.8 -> -0.03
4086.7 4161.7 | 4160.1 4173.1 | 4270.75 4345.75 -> -0.05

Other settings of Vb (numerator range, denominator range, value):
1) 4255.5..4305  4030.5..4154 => 1.11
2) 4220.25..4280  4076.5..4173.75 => 1.08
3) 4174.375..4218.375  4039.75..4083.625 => 1.04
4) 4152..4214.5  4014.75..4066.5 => 1.04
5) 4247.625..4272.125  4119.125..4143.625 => 1.07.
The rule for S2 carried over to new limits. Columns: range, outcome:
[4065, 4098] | 4.518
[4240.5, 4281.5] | 4.139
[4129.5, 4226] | 4.271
